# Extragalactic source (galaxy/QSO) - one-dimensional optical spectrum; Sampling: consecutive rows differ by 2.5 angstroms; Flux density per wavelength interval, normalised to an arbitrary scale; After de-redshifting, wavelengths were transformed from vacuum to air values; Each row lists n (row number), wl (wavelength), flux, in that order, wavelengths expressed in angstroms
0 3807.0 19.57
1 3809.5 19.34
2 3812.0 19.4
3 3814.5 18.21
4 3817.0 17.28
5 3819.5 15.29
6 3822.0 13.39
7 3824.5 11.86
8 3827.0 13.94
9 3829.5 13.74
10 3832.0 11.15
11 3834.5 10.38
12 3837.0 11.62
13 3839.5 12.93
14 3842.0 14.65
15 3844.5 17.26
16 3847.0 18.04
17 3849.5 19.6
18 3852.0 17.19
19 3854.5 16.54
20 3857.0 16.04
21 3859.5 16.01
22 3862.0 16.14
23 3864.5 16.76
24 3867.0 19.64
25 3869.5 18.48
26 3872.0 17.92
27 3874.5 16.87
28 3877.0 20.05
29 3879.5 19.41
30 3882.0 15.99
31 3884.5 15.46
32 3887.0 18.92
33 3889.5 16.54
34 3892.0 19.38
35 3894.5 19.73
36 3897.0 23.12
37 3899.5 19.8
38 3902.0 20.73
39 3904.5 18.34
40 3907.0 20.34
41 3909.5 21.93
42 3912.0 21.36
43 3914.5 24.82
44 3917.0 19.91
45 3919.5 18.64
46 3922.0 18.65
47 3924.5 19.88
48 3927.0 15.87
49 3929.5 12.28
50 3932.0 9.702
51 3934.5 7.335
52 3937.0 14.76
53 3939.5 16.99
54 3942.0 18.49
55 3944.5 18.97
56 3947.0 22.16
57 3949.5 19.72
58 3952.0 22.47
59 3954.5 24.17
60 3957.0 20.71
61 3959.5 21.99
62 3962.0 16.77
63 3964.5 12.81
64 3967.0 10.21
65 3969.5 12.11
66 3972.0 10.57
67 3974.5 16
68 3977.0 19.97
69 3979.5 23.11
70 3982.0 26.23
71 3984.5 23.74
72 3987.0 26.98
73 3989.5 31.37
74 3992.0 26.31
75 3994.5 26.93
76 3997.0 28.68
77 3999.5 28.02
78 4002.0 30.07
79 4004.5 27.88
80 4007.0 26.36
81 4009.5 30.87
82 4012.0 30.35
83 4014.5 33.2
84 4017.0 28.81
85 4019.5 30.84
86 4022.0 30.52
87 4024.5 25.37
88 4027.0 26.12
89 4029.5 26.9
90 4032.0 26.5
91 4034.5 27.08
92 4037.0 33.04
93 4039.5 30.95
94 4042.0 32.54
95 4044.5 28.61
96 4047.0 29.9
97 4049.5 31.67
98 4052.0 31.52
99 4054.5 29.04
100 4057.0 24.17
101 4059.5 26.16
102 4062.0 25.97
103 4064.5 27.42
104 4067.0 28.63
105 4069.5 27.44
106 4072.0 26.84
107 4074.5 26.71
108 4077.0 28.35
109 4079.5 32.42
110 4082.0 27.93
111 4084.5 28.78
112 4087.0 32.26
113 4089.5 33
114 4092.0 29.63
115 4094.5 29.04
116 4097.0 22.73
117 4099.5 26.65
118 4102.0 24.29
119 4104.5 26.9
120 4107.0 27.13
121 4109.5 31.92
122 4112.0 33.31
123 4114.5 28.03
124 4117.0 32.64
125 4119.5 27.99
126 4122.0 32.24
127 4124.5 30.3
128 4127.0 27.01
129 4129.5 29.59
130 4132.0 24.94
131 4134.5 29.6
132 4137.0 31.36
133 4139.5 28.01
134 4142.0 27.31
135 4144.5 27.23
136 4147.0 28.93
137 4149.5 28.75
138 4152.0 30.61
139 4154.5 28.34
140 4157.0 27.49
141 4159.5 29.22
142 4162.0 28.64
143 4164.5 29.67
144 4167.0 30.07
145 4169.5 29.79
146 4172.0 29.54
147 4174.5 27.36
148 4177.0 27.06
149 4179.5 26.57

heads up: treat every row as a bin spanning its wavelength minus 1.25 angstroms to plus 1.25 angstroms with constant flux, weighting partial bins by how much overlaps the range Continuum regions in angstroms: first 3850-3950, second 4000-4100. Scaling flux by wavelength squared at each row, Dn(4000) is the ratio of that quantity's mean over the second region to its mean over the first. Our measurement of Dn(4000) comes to 1.7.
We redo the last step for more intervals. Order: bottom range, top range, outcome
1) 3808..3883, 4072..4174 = 2.05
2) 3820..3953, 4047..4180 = 1.87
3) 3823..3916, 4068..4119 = 1.85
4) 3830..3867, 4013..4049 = 2.09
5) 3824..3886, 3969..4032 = 1.76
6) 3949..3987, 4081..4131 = 1.64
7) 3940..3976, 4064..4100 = 1.72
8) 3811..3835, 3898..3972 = 1.30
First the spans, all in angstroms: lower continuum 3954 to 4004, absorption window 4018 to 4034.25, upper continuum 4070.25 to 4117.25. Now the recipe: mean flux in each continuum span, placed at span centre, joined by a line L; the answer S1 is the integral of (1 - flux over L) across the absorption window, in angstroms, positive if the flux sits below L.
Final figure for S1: -2.0 angstroms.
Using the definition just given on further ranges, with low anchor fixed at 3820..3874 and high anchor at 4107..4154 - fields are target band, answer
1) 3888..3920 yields -3.8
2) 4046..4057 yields -1.9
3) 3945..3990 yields 3.2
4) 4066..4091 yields -2.3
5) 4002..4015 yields -3.5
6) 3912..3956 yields 3.7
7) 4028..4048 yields -3.7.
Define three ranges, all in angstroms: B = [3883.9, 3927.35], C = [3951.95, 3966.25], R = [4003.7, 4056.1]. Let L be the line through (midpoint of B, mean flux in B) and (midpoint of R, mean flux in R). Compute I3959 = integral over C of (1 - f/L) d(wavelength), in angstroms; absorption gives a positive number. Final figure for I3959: 2.8 angstroms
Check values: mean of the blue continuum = 19.8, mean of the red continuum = 29.4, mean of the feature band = 19.3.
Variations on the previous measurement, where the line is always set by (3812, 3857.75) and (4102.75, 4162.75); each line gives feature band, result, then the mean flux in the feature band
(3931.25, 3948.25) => 3.72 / 15.7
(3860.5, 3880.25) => -1.61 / 18.1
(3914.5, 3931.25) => 1.13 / 17.8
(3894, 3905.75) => -1.48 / 20.4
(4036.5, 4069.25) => -4.95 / 29.1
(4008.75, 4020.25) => -3.59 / 30.8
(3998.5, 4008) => -2.14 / 28.1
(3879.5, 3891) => 0.23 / 17.1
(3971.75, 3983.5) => 0.96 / 20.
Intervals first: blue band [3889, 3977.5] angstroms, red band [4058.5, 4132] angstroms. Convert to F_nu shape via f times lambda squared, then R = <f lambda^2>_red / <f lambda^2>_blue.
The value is 1.73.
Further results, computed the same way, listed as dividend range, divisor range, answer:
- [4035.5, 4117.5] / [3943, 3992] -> 1.51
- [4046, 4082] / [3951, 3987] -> 1.57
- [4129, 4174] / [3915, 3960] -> 1.78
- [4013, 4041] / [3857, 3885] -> 1.80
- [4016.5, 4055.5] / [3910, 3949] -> 1.77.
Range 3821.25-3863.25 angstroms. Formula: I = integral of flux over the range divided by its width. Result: 14.8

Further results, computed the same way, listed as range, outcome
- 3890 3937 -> 18.3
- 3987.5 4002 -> 28.4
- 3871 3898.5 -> 18.5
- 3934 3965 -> 18.7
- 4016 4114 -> 28.6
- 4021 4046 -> 28.8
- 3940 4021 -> 23.3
